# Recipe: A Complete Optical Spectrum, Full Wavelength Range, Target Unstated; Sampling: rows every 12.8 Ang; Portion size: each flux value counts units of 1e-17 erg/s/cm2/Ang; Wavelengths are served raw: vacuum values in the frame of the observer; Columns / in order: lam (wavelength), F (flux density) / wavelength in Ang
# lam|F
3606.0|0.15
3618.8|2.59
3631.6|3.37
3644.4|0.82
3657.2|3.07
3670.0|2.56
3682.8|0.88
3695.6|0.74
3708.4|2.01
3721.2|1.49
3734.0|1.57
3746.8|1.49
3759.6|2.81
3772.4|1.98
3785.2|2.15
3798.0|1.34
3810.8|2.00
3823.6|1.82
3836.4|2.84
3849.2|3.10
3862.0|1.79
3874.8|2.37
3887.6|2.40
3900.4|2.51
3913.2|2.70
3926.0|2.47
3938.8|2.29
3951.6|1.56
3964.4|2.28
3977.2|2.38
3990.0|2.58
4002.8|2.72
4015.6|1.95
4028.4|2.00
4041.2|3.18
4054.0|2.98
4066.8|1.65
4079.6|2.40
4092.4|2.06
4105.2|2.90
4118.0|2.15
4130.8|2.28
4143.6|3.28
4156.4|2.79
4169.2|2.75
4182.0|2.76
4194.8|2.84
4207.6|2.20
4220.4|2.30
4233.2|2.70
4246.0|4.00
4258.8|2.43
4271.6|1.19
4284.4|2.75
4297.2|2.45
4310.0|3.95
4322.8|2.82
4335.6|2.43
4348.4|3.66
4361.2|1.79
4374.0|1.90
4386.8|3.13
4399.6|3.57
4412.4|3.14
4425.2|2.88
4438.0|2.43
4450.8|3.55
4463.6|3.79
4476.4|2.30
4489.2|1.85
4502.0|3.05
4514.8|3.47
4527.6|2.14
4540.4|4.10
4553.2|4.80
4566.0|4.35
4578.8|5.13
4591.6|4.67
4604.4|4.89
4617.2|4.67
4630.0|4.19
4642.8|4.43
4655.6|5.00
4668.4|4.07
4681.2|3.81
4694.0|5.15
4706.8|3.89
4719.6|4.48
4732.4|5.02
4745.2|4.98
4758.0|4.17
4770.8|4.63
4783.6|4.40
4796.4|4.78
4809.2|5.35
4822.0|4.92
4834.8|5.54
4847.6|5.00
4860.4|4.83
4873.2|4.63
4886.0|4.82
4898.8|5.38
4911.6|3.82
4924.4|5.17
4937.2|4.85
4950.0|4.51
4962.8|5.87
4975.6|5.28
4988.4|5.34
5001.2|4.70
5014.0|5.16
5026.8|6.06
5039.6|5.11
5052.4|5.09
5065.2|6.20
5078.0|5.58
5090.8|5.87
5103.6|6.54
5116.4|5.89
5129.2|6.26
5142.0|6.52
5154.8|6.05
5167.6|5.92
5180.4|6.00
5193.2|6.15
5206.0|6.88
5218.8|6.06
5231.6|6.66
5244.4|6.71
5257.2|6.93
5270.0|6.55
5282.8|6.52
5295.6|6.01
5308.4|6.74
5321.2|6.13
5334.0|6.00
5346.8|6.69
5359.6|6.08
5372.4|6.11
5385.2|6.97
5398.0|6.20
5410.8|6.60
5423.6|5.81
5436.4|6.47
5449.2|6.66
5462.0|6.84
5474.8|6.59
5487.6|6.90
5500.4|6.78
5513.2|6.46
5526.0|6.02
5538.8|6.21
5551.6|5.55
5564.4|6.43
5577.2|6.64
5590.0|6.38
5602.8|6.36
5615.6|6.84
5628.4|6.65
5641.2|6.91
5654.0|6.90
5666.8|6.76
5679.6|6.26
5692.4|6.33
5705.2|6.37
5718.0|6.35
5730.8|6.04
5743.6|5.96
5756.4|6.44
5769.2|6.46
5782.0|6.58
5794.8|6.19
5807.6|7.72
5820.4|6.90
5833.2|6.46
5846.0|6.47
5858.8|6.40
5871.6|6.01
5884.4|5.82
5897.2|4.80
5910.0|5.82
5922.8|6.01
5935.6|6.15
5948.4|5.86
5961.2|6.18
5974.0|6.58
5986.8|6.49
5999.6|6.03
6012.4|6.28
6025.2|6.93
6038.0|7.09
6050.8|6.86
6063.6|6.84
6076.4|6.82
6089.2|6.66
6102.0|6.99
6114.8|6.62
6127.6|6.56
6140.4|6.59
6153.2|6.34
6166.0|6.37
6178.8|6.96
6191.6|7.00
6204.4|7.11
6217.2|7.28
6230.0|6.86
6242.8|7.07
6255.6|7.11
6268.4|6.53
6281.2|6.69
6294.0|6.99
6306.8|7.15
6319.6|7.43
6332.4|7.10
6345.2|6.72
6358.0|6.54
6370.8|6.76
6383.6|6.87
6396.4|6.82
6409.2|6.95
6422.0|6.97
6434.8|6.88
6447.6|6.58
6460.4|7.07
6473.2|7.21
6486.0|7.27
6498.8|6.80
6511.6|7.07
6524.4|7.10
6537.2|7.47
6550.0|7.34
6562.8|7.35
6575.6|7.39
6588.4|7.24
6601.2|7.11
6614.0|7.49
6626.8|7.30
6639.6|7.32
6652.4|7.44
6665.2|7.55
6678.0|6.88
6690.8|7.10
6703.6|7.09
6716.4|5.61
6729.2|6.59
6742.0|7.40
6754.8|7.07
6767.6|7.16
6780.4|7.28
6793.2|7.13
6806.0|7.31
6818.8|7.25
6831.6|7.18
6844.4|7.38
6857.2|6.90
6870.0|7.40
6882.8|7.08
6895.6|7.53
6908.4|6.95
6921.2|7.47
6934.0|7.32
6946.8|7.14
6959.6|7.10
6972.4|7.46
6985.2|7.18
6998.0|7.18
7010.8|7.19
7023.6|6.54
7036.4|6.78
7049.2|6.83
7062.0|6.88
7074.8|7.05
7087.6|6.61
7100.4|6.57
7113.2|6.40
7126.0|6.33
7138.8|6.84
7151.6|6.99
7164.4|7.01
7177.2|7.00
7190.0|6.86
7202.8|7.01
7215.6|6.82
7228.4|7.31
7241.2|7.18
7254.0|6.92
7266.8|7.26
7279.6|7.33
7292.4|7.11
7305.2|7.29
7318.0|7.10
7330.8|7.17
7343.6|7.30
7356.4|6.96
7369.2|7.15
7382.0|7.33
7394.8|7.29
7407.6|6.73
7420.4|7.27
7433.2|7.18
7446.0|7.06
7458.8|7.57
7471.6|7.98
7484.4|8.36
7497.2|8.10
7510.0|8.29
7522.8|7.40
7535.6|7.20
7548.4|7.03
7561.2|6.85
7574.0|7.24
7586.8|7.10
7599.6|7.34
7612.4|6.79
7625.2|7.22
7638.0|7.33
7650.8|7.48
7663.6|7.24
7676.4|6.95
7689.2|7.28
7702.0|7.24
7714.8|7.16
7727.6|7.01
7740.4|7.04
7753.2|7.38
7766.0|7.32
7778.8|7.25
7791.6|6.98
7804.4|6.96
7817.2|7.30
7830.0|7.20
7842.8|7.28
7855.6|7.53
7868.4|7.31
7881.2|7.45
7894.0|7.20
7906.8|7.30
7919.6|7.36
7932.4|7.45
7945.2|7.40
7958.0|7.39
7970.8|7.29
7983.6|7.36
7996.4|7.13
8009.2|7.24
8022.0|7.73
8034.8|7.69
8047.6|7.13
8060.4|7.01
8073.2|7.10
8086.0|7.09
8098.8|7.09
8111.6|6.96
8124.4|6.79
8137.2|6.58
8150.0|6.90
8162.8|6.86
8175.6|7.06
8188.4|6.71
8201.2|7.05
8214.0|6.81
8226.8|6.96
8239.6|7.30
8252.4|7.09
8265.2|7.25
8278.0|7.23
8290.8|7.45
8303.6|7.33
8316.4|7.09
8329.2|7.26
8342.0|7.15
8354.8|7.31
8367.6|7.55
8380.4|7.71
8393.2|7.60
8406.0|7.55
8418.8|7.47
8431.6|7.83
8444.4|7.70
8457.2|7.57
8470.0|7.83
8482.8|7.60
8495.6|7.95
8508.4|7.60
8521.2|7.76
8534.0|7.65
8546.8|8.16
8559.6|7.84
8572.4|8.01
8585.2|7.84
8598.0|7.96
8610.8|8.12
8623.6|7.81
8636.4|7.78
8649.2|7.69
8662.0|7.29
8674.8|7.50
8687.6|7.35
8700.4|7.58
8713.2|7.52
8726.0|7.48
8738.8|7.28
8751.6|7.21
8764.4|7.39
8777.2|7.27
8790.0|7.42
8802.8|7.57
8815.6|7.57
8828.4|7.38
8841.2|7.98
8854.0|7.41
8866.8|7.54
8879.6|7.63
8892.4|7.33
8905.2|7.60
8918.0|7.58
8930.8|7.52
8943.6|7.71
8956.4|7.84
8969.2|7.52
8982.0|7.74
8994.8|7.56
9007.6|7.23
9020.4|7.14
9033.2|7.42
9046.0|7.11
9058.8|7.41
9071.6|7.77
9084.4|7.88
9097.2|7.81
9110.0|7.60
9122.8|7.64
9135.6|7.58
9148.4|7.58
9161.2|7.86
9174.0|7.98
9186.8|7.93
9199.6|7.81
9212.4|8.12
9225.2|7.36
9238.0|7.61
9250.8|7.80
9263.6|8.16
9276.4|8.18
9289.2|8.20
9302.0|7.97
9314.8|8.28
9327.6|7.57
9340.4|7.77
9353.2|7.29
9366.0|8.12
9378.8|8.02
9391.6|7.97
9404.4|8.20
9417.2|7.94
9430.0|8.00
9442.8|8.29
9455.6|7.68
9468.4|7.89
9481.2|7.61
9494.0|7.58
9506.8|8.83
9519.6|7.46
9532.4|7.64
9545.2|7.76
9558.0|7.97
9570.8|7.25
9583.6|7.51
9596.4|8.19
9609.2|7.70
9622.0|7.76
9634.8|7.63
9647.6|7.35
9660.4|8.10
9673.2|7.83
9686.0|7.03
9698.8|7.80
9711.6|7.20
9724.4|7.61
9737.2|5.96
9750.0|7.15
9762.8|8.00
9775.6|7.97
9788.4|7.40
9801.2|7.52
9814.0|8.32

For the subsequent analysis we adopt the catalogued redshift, 0.139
